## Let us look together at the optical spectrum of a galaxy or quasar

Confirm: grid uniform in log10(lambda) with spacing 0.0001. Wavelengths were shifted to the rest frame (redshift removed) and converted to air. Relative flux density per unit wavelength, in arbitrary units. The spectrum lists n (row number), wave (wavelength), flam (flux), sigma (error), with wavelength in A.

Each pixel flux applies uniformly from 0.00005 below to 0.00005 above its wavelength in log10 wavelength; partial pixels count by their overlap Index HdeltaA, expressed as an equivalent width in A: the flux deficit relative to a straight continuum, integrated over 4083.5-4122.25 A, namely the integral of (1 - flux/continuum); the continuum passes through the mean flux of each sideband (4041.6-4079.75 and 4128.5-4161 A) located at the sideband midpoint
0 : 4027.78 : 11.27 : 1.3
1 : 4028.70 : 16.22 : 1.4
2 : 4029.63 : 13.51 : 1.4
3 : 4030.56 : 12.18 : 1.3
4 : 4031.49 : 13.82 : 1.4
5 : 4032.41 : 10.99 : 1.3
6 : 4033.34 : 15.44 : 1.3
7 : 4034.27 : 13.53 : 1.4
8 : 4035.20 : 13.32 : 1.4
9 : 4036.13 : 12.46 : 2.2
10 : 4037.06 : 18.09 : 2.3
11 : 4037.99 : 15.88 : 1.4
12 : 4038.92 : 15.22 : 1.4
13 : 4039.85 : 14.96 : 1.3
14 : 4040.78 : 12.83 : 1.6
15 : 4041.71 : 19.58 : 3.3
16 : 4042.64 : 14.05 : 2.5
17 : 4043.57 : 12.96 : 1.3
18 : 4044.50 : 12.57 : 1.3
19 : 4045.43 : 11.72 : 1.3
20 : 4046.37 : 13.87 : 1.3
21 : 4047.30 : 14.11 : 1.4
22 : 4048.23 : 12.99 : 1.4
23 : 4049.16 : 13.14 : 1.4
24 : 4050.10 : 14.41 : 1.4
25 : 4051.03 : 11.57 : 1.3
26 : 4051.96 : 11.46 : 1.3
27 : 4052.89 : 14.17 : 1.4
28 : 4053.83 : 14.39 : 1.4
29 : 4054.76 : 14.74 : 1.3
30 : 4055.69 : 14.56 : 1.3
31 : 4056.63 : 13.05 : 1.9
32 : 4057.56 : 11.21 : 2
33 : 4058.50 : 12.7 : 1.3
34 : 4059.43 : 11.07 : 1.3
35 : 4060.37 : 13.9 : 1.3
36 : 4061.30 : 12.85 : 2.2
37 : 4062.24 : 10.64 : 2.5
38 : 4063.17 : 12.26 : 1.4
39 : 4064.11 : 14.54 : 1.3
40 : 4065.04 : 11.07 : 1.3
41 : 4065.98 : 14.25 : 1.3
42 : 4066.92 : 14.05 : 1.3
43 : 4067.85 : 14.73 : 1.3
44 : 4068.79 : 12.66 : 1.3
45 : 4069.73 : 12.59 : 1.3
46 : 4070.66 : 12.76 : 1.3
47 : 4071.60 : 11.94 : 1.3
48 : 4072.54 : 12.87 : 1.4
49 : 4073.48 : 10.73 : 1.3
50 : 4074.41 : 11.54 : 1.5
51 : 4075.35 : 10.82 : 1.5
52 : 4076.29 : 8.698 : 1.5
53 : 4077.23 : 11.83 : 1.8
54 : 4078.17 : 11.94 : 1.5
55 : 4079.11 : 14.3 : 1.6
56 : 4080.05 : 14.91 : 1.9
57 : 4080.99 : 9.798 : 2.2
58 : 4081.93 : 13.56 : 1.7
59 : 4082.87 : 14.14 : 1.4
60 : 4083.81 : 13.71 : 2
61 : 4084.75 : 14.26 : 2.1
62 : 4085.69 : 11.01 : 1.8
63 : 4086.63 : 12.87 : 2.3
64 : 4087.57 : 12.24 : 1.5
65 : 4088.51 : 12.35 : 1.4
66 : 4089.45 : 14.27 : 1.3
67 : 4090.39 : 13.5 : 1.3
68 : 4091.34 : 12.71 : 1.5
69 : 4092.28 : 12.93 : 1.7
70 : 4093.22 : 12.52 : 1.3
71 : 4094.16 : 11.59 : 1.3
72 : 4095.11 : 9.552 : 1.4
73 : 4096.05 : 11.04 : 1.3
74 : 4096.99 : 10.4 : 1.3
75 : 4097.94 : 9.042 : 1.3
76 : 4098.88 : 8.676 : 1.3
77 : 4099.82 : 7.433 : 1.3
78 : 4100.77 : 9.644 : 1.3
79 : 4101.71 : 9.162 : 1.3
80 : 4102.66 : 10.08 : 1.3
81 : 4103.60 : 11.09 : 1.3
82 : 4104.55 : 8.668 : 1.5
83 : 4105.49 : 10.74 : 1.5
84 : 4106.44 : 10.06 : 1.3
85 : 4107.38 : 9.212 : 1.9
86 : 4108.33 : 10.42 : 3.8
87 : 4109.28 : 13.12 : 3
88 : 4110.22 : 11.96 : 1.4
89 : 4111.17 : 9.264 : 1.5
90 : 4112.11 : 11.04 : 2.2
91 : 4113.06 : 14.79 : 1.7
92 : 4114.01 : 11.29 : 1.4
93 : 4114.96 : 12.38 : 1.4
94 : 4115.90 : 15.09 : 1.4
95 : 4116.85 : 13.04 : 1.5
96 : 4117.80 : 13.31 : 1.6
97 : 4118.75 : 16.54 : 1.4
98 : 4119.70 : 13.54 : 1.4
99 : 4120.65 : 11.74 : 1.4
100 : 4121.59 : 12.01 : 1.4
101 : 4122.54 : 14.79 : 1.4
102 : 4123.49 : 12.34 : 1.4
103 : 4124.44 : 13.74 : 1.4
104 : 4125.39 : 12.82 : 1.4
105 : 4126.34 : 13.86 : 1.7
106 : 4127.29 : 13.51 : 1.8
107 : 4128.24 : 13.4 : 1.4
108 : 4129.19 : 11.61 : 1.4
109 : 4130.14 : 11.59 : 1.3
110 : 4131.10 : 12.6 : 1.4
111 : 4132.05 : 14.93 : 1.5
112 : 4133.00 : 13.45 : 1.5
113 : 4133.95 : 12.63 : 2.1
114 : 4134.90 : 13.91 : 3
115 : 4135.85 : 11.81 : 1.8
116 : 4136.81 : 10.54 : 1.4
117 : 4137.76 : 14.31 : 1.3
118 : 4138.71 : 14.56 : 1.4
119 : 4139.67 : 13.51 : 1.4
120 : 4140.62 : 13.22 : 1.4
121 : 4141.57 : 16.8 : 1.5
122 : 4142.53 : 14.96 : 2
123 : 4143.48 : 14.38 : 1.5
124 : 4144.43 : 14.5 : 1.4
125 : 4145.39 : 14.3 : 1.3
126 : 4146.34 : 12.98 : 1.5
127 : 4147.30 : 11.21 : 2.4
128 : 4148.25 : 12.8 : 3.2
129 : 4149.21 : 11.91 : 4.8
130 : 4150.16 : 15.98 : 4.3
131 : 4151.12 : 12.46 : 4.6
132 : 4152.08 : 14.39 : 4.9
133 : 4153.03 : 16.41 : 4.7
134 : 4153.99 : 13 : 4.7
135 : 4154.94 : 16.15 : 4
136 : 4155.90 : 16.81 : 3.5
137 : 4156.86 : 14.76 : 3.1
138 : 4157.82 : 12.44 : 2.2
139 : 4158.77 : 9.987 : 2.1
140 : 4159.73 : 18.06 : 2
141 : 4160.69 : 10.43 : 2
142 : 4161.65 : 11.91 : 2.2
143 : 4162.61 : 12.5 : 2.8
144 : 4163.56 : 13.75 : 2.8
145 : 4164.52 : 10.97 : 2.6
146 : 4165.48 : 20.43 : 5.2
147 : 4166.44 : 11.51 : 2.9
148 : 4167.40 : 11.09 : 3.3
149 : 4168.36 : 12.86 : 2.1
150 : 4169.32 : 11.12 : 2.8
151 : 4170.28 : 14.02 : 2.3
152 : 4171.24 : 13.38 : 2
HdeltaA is 4.6 A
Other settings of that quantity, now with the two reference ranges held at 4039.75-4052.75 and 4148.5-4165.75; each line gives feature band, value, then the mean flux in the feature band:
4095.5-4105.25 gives 3.0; 9.56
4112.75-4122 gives 0.3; 13.4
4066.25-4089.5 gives 1.9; 12.6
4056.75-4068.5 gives 0.7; 12.8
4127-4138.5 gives 0.8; 12.9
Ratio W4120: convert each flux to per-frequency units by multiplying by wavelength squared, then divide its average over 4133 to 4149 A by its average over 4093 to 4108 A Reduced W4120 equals 1.39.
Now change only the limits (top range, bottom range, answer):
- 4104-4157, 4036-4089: 1.03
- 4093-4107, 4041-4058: 0.75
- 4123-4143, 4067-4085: 1.09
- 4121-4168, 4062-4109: 1.19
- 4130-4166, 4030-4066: 1.07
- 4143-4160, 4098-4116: 1.35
